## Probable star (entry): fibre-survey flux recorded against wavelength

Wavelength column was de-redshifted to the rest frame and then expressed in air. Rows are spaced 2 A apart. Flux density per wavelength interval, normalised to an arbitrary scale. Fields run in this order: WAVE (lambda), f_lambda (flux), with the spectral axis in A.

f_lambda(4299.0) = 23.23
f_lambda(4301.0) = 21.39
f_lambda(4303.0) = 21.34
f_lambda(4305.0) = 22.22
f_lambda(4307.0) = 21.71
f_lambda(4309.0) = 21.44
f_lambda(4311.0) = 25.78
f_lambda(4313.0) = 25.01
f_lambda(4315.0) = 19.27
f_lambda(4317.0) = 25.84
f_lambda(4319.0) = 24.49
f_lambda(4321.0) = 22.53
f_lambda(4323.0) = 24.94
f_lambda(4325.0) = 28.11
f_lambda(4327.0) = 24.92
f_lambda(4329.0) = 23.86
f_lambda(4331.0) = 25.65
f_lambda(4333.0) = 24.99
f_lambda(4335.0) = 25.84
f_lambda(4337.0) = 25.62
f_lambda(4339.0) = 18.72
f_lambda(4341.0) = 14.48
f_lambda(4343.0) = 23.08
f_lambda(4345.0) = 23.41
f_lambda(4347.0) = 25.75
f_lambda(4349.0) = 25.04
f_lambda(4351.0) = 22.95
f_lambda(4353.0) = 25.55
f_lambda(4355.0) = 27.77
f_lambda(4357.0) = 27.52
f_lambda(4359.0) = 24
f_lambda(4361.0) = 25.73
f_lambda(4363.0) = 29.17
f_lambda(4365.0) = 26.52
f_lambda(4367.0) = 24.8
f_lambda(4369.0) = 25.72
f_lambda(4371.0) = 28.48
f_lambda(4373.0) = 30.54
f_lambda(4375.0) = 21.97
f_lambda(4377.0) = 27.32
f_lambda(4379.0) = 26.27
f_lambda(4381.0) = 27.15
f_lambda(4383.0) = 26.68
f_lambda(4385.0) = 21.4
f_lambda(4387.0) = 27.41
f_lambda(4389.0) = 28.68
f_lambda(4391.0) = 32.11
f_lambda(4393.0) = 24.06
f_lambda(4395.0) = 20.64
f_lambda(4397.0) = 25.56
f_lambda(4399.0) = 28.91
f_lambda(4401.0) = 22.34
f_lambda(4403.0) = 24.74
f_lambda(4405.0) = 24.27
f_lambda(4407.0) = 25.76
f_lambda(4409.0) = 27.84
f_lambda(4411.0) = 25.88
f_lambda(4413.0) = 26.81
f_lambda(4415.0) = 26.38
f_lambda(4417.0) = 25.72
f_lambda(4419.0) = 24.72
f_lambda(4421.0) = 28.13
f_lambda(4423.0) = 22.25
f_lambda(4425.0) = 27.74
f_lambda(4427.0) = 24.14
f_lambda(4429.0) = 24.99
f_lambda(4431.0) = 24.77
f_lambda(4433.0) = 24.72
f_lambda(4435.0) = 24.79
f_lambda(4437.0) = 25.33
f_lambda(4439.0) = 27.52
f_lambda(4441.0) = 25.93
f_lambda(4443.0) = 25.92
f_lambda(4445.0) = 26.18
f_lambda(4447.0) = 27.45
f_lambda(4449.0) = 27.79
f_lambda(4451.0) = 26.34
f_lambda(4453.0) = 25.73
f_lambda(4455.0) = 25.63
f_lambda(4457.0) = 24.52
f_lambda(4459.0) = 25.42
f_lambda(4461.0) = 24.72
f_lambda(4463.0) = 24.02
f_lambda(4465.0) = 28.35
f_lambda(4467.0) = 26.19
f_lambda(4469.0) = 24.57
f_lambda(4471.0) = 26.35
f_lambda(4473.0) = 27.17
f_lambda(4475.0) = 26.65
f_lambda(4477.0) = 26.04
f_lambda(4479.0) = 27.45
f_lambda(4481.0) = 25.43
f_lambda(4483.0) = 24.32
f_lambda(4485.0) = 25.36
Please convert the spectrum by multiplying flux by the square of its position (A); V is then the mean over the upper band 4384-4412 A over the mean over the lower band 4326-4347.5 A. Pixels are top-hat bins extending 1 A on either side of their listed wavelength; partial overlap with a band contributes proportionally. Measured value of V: 1.1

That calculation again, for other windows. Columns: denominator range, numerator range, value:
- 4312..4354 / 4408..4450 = 1.14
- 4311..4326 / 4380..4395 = 1.12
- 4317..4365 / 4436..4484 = 1.12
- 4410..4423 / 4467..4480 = 1.04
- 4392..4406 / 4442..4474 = 1.10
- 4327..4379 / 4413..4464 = 1.07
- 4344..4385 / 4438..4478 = 1.05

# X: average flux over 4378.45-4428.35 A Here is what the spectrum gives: 25.8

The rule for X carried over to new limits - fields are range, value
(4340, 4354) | 22.9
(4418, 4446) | 25.5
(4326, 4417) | 25.4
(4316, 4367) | 24.7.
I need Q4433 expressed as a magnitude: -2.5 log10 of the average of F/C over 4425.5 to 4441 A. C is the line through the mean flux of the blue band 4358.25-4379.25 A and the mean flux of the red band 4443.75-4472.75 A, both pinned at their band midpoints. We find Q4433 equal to 0.03 mag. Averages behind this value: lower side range 26.4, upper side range 26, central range 25.3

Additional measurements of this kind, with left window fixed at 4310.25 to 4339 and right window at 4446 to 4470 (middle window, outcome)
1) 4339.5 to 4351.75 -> 0.11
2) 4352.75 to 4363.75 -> -0.07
